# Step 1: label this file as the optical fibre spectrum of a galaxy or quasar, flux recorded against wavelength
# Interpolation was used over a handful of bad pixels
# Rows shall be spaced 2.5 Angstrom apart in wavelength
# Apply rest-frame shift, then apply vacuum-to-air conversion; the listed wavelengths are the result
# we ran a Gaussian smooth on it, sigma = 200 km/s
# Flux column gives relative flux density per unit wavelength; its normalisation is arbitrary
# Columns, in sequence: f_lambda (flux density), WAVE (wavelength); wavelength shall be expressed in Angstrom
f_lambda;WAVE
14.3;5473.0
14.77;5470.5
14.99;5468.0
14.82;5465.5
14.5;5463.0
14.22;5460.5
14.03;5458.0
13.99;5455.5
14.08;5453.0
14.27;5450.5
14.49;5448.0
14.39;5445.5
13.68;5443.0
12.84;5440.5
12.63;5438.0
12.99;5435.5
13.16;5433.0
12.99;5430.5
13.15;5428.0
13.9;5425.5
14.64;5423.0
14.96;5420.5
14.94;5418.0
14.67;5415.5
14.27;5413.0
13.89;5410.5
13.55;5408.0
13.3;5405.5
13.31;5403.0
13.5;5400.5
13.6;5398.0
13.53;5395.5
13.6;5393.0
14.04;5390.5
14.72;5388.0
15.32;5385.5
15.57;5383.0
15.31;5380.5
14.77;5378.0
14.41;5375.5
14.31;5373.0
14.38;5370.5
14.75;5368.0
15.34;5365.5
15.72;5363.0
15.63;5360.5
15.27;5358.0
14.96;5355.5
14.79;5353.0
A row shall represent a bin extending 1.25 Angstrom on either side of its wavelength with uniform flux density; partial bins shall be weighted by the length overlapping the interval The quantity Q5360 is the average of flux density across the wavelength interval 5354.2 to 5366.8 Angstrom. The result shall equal 15.4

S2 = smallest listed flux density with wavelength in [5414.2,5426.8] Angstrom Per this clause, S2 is 13.9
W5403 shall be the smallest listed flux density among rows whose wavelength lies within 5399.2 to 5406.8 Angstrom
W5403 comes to 13.3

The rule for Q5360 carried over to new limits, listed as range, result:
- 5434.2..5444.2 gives 13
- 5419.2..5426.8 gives 14.5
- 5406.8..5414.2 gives 13.9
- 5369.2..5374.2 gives 14.3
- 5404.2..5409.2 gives 13.4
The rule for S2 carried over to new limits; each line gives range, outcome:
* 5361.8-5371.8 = 14.38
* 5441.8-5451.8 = 13.68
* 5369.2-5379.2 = 14.31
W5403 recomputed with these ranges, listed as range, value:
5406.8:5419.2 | 13.55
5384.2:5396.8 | 13.53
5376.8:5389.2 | 14.72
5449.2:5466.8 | 13.99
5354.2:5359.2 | 14.96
